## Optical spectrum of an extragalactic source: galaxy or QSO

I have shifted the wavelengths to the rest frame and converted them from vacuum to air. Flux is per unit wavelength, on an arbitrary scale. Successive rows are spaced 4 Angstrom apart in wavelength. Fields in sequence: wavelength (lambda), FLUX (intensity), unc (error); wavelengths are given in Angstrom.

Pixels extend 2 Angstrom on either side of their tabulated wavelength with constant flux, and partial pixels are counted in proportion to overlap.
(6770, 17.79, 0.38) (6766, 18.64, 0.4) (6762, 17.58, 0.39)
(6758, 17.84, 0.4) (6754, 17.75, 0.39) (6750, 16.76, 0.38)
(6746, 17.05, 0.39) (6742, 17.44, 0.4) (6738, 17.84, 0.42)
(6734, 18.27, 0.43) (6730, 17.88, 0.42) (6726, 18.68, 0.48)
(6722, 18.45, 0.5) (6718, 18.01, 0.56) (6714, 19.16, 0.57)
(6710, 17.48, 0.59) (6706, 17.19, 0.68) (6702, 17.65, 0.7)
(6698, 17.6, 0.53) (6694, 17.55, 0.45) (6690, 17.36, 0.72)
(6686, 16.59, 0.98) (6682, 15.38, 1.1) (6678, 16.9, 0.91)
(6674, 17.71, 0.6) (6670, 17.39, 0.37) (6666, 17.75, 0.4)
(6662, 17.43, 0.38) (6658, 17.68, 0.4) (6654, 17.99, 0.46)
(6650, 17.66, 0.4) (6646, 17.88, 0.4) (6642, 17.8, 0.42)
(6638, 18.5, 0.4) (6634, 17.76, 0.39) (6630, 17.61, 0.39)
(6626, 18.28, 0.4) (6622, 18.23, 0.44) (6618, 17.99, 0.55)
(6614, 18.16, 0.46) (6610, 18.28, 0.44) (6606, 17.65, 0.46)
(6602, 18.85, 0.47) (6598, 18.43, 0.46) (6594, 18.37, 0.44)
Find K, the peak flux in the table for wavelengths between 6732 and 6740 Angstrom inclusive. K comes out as 18.27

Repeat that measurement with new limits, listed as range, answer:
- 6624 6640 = 18.5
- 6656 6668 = 17.75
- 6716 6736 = 18.68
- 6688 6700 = 17.6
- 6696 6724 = 19.16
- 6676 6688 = 16.9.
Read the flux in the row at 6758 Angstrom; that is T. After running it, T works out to 17.84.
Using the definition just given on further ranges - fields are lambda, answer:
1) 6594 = 18.37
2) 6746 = 17.05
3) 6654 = 17.99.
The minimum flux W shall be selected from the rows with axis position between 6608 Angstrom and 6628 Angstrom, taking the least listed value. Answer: 17.99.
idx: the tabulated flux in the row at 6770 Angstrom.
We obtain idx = 17.79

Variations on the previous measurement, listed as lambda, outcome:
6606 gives 17.65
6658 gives 17.68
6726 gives 18.68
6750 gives 16.76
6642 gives 17.8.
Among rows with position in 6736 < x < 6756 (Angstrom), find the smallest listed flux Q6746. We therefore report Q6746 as 16.76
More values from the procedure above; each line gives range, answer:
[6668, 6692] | 15.38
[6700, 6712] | 17.19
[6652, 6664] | 17.43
